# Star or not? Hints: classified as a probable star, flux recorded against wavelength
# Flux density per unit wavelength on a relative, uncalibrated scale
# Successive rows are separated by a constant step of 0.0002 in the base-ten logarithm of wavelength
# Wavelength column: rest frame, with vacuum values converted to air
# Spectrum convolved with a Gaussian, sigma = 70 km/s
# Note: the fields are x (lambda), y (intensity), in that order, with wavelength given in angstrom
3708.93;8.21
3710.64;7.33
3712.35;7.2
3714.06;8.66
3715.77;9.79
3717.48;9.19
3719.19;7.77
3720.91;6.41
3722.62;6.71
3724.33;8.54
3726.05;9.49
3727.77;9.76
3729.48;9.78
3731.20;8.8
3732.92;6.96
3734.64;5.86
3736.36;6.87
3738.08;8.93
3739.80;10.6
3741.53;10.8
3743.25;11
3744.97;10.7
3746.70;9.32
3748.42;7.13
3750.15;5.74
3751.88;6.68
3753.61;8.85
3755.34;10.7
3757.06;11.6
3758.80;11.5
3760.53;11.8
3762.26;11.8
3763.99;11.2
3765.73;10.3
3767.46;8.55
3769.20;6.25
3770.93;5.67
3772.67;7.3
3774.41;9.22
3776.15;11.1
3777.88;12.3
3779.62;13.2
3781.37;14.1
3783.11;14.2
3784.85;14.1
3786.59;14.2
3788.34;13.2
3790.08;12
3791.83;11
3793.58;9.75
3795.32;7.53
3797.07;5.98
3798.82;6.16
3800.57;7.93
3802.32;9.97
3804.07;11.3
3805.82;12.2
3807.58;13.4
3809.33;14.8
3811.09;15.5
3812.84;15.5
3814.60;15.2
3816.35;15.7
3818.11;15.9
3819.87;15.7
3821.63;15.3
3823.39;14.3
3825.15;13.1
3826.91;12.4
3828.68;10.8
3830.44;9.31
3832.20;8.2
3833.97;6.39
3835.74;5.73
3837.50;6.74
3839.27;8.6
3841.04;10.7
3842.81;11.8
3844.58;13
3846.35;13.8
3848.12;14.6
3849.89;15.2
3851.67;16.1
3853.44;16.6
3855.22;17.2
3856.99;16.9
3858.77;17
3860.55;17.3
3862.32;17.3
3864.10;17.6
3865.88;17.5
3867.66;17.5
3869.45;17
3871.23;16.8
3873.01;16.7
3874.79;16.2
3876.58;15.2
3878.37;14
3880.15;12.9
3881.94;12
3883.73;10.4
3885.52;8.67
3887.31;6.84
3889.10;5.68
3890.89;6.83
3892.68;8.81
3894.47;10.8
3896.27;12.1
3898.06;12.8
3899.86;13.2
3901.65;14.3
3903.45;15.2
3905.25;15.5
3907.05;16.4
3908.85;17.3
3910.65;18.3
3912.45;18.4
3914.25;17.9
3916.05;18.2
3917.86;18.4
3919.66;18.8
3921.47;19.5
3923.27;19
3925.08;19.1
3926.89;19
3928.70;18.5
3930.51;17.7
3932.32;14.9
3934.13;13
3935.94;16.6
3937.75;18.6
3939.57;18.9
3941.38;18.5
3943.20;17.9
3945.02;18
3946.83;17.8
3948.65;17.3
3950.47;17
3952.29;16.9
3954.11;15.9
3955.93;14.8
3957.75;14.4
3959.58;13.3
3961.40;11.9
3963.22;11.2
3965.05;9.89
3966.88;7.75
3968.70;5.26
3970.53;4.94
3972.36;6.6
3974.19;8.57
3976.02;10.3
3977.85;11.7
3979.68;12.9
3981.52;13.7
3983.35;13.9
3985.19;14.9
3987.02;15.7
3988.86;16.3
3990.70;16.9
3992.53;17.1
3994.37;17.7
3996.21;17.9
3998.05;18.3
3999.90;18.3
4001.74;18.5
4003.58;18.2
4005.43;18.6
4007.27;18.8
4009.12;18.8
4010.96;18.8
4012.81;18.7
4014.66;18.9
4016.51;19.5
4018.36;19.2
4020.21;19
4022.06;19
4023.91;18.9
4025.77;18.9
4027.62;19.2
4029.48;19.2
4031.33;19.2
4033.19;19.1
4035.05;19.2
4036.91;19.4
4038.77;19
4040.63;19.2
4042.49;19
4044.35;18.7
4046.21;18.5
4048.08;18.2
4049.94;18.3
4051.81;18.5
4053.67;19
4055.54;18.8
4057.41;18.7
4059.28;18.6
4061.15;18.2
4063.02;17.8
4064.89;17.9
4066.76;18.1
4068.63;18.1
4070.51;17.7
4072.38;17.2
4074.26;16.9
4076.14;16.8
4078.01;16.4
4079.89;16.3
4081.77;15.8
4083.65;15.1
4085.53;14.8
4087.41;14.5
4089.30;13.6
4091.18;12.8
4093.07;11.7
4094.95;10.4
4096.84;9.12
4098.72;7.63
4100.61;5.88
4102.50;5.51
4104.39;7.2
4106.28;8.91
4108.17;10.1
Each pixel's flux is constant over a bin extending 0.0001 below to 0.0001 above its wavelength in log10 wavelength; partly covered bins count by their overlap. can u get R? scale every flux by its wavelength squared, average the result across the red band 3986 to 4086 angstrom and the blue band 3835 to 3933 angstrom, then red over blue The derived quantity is 1.33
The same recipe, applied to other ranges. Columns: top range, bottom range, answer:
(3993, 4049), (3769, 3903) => 1.66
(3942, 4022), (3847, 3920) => 1.09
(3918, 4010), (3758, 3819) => 1.47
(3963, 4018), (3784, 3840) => 1.41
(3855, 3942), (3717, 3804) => 1.73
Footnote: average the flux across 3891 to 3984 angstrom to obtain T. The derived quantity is 14.7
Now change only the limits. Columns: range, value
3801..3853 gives 12.5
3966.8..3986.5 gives 10.3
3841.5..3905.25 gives 13.9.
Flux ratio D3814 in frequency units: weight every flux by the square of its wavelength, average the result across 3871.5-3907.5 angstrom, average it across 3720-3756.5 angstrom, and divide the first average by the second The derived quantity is 1.55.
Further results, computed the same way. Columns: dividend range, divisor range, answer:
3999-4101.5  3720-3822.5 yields 1.87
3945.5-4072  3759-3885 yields 1.44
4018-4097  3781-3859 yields 1.58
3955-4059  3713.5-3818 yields 1.80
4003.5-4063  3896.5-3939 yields 1.18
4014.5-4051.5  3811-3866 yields 1.54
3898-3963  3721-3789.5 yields 1.86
